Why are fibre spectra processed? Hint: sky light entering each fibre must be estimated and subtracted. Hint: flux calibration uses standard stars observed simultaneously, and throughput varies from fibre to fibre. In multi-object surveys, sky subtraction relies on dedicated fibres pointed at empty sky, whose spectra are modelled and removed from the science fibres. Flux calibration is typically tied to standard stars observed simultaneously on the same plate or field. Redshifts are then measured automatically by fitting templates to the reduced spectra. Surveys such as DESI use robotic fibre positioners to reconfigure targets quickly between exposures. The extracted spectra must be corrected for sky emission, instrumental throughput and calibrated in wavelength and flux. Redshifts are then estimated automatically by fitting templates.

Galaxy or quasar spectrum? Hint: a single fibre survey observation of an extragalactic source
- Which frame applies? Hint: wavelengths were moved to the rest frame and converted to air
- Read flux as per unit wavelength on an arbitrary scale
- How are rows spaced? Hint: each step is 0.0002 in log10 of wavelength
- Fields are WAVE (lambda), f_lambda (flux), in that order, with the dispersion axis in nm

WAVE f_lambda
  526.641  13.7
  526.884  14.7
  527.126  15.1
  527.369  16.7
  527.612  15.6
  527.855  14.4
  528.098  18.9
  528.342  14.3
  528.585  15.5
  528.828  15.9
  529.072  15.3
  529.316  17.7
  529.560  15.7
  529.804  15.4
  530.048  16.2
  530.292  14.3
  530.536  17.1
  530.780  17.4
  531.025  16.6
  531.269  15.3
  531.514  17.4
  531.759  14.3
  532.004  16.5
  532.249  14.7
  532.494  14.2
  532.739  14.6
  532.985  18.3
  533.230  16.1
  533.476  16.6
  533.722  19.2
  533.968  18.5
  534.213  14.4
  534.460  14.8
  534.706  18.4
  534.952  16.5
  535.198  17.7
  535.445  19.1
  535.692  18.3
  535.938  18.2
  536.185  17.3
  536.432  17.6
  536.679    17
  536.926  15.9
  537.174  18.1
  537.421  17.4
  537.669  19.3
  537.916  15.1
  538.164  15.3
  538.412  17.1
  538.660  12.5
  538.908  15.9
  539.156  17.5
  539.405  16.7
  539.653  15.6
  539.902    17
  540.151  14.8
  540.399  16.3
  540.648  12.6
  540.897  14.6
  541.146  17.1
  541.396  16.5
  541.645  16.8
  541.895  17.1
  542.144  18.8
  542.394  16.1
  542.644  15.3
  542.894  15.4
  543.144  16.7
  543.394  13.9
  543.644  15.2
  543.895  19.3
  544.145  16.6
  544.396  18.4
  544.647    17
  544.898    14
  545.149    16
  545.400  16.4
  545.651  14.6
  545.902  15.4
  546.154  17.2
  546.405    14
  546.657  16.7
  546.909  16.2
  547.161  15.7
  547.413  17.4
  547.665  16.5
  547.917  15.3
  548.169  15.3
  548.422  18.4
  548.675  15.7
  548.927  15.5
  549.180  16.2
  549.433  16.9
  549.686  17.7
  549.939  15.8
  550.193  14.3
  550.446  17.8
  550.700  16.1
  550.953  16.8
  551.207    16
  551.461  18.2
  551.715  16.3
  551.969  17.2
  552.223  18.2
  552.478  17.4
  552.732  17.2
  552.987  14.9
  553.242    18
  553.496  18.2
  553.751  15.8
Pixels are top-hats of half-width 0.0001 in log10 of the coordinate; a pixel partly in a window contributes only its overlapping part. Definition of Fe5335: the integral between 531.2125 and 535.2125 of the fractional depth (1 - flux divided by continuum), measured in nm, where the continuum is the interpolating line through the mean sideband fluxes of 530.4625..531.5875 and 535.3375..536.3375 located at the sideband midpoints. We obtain 0.25 nm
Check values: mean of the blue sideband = 16.7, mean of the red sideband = 18.2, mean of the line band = 16.3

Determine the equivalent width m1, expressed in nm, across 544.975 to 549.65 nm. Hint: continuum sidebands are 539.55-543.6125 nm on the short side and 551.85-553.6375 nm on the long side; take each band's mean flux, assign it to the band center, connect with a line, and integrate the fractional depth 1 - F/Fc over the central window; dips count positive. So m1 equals 0.15 nm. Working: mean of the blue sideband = 15.9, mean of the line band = 16.1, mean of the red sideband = 17.3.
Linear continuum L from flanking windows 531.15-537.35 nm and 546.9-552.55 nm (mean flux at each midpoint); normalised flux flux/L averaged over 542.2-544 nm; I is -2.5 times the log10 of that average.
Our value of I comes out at 0.04 mag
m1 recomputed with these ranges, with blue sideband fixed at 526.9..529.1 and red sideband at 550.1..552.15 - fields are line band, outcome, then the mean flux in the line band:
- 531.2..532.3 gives 0.011 nm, 15.7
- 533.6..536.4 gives -0.260 nm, 17.5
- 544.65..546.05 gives 0.083 nm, 15.5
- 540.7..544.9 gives -0.019 nm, 16.4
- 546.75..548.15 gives 0.031 nm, 16.2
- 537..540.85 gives 0.028 nm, 16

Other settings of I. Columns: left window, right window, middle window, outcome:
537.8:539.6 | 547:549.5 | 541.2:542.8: -0.06 mag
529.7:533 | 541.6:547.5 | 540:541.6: 0.05 mag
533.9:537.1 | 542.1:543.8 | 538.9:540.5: 0.01 mag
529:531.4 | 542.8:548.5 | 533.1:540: -0.05 mag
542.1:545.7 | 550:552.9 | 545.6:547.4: 0.04 mag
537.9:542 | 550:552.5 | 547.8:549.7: 0.02 mag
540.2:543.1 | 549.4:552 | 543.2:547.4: 0.01 mag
